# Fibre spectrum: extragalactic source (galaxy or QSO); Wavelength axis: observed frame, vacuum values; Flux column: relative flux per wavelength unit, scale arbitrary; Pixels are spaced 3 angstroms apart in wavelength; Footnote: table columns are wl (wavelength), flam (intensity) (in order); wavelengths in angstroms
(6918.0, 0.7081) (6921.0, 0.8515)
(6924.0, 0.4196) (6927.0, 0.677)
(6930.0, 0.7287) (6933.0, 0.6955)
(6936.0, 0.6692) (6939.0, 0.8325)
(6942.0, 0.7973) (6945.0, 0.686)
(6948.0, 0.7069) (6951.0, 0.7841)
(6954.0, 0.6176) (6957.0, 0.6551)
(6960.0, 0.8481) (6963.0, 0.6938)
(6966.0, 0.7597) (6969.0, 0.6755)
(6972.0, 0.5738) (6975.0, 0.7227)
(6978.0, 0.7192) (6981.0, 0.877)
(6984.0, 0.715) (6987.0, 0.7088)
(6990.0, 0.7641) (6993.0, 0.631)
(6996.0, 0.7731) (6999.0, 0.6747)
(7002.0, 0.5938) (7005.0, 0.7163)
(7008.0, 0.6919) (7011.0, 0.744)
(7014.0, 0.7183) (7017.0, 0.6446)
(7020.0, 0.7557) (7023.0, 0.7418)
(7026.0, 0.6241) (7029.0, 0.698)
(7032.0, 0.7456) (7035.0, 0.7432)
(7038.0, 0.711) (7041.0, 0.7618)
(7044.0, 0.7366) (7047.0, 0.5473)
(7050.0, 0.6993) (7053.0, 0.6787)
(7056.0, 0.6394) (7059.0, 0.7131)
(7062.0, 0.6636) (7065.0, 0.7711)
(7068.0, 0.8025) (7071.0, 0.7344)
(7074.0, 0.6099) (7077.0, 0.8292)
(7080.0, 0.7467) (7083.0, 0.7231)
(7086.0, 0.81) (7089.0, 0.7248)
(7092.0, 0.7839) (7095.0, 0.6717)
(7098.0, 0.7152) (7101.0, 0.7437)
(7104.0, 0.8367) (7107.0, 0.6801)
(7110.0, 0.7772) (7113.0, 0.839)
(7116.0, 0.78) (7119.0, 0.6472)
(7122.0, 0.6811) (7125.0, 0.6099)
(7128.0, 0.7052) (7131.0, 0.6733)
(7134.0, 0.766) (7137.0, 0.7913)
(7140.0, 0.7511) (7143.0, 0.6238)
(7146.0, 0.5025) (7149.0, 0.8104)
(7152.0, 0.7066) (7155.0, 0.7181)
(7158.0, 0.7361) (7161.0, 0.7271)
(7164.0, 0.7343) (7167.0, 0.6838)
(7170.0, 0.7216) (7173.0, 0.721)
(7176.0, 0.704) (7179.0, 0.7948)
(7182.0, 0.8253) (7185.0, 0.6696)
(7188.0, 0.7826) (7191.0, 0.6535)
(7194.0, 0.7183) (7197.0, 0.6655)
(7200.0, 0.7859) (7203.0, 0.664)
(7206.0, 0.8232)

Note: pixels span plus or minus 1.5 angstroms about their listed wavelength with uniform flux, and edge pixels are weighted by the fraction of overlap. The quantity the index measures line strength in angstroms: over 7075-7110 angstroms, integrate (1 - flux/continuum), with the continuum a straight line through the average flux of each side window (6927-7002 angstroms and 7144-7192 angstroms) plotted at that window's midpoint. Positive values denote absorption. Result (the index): -1.6 angstroms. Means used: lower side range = 0.718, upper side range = 0.718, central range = 0.75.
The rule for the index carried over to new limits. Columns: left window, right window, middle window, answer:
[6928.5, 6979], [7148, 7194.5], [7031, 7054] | 0.6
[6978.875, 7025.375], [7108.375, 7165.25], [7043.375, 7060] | 1.2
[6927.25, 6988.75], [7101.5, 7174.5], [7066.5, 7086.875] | -0.8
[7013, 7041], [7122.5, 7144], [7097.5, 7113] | -1.2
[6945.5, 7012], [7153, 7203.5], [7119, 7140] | 0.5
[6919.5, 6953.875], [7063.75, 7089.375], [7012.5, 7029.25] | 0.9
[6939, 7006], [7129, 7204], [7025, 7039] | 0.2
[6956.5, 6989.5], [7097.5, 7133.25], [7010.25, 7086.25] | 1.3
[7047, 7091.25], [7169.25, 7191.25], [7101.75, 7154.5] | 0.9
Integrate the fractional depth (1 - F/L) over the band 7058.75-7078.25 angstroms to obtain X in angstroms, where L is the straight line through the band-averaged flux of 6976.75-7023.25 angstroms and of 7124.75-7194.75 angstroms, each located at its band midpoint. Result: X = -0.4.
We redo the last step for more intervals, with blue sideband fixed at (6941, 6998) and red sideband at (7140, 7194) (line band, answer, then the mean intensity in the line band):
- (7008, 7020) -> 0.2 angstroms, 0.708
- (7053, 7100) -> -0.7 angstroms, 0.728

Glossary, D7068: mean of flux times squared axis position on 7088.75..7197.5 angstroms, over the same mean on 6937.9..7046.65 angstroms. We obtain 1.1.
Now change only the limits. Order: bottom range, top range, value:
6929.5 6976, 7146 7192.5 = 1.08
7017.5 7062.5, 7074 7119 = 1.10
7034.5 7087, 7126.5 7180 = 1.02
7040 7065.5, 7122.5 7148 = 1.02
